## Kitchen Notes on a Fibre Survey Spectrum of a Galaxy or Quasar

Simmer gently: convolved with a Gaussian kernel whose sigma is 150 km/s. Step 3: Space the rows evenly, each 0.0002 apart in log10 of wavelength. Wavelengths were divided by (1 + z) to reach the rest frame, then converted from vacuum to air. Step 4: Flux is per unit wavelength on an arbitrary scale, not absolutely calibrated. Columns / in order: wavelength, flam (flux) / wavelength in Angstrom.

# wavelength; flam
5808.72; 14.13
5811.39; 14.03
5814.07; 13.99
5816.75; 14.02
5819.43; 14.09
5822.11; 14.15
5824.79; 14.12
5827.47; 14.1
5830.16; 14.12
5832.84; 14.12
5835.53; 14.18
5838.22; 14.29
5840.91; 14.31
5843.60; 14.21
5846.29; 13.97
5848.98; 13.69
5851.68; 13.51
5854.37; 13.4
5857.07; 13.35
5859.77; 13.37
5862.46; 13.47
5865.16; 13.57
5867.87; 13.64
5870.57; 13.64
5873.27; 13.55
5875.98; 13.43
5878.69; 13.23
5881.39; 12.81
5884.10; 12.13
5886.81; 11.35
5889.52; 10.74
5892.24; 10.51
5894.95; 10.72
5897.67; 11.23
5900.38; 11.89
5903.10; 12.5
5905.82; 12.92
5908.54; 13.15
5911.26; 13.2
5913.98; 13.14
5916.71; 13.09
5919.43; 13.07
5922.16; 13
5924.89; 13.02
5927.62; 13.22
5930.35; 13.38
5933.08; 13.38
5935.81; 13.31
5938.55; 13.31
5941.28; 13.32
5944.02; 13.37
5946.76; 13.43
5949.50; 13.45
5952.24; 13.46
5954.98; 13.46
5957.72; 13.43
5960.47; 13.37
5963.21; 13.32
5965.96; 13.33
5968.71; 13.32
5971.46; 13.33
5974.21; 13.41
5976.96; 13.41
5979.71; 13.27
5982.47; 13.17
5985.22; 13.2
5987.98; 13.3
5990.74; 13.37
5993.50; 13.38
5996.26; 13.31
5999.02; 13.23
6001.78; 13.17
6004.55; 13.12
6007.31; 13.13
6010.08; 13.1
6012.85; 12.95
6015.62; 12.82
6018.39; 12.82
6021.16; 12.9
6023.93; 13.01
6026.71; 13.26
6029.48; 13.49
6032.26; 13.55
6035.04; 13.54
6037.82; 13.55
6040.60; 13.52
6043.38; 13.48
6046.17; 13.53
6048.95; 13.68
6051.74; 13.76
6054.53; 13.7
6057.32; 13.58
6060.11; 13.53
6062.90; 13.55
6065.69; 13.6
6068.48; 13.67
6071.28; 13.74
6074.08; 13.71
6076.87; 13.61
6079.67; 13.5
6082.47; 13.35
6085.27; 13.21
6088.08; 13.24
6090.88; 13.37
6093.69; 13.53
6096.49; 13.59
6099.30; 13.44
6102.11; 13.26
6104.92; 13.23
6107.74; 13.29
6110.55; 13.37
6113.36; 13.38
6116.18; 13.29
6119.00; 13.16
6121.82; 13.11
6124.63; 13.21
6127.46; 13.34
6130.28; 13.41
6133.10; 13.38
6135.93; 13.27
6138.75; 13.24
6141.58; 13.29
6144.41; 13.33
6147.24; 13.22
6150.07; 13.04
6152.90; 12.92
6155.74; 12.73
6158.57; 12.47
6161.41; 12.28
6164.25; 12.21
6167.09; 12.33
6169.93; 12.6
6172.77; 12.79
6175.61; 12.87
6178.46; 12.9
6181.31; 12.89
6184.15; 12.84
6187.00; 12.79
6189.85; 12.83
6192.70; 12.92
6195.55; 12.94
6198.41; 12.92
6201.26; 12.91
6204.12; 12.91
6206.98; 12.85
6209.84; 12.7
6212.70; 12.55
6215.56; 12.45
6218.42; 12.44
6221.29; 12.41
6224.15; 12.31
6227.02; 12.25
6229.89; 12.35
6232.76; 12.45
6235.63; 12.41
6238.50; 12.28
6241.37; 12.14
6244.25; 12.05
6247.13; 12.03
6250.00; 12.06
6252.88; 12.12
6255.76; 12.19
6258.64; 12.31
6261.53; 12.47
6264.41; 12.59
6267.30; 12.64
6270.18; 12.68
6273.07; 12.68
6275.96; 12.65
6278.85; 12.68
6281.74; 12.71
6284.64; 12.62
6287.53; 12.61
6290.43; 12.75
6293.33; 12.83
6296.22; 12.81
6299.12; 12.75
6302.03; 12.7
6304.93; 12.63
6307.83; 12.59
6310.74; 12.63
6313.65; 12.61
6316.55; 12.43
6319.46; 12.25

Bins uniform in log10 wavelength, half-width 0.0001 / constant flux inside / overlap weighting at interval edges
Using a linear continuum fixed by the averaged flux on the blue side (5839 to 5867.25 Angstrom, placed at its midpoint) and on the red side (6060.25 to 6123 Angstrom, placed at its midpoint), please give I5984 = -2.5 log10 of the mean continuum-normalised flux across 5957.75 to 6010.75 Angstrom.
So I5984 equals 0.02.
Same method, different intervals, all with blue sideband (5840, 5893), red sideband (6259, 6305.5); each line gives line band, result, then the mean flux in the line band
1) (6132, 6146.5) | -0.04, 13.3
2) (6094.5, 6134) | -0.04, 13.3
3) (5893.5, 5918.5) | 0.05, 12.4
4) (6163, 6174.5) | 0.02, 12.5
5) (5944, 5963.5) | -0.03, 13.4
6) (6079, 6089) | -0.04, 13.3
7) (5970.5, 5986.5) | -0.03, 13.3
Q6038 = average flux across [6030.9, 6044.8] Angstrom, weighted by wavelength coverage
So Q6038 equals 13.5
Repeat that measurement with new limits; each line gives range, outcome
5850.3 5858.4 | 13.4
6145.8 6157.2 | 13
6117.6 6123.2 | 13.1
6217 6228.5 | 12.3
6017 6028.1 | 13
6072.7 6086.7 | 13.5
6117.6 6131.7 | 13.3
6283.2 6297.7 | 12.7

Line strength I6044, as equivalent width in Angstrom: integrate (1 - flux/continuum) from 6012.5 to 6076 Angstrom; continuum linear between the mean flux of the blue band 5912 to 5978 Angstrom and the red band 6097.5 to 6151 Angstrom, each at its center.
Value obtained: -0.7 Angstrom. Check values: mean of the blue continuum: 13.3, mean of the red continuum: 13.3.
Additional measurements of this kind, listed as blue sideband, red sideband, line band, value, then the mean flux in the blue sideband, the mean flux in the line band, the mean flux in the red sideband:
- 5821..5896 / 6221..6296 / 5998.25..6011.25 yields -0.2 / 13.3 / 13.1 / 12.4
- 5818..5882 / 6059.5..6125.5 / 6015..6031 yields 0.5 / 13.8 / 13.1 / 13.4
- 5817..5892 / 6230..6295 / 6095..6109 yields -0.6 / 13.5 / 13.4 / 12.5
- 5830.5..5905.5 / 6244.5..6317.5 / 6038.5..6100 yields -3.7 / 13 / 13.5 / 12.5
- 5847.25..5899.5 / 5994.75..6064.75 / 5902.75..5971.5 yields -1.5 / 12.7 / 13.3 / 13.3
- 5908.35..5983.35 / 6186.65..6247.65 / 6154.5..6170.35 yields 0.3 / 13.3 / 12.4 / 12.5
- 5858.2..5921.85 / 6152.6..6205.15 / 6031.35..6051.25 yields -1.4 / 12.6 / 13.6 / 12.7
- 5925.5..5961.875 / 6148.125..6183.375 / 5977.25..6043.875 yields -0.4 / 13.4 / 13.2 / 12.7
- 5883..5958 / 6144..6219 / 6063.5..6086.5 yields -1.5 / 12.7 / 13.6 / 12.8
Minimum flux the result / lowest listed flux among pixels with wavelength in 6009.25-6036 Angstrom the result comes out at 12.82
